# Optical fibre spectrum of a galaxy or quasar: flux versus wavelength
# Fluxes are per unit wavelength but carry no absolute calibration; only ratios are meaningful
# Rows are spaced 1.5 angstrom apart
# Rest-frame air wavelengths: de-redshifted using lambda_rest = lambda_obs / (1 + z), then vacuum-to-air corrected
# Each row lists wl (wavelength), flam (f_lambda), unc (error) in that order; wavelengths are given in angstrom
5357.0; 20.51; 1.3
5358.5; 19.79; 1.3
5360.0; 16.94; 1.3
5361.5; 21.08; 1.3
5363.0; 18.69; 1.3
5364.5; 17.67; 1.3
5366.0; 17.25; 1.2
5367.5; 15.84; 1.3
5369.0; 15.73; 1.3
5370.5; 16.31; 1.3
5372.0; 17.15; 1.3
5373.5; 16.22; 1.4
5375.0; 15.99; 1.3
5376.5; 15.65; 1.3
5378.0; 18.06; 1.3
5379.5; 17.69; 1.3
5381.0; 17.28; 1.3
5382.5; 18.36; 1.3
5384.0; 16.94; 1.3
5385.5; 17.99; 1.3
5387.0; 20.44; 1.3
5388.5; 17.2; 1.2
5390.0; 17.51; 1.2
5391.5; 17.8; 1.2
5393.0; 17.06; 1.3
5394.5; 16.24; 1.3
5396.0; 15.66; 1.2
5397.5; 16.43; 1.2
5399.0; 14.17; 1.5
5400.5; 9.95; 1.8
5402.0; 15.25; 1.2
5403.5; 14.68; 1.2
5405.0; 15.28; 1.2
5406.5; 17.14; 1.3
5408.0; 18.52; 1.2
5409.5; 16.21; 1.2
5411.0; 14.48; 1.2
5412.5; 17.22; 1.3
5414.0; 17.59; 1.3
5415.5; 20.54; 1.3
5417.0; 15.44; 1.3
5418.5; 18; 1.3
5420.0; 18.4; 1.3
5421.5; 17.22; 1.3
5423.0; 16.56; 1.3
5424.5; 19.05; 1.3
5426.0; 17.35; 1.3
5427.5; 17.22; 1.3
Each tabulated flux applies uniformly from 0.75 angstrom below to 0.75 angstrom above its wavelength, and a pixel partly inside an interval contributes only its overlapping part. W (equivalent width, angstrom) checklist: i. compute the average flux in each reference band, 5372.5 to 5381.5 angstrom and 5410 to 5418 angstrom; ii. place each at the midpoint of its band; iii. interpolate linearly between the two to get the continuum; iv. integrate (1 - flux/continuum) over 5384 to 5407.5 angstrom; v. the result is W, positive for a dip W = 1.0 angstrom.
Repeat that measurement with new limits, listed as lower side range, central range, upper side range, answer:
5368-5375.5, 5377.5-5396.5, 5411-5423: -1.02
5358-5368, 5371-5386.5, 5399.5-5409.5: -0.12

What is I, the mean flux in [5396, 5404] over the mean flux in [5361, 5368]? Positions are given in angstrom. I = 0.79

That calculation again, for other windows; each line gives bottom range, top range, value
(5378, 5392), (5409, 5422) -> 0.96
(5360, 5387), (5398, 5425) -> 0.94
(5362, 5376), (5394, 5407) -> 0.89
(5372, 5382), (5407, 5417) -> 1.02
